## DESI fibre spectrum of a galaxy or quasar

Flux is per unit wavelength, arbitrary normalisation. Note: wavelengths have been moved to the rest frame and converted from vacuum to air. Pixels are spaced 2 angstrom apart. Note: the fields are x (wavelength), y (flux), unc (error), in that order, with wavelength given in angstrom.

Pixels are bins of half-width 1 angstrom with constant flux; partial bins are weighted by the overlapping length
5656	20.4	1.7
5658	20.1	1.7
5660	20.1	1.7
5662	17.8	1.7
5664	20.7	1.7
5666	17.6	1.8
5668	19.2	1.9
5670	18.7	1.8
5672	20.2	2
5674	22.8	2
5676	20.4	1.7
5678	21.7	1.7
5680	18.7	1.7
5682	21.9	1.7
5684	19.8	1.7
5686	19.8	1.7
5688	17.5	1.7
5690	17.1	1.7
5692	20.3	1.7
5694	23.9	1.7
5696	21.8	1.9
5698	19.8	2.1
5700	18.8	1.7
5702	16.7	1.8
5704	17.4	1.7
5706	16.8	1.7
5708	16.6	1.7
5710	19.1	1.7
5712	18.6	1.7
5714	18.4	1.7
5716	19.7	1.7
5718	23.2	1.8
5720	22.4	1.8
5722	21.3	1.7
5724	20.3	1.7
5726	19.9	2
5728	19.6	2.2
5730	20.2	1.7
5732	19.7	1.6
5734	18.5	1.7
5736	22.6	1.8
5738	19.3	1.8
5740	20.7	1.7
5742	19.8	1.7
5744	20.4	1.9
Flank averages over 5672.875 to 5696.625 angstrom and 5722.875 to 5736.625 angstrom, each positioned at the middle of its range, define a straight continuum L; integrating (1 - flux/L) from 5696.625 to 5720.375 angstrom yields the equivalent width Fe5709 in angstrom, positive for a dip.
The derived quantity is 1.6 angstrom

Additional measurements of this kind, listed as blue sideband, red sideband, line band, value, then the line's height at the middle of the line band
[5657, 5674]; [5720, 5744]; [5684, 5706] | 0.69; 19.8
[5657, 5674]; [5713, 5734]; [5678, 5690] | 0.16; 19.8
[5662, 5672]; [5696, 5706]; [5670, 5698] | -2.47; 18.7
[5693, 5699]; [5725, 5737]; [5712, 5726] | 0.02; 20.7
